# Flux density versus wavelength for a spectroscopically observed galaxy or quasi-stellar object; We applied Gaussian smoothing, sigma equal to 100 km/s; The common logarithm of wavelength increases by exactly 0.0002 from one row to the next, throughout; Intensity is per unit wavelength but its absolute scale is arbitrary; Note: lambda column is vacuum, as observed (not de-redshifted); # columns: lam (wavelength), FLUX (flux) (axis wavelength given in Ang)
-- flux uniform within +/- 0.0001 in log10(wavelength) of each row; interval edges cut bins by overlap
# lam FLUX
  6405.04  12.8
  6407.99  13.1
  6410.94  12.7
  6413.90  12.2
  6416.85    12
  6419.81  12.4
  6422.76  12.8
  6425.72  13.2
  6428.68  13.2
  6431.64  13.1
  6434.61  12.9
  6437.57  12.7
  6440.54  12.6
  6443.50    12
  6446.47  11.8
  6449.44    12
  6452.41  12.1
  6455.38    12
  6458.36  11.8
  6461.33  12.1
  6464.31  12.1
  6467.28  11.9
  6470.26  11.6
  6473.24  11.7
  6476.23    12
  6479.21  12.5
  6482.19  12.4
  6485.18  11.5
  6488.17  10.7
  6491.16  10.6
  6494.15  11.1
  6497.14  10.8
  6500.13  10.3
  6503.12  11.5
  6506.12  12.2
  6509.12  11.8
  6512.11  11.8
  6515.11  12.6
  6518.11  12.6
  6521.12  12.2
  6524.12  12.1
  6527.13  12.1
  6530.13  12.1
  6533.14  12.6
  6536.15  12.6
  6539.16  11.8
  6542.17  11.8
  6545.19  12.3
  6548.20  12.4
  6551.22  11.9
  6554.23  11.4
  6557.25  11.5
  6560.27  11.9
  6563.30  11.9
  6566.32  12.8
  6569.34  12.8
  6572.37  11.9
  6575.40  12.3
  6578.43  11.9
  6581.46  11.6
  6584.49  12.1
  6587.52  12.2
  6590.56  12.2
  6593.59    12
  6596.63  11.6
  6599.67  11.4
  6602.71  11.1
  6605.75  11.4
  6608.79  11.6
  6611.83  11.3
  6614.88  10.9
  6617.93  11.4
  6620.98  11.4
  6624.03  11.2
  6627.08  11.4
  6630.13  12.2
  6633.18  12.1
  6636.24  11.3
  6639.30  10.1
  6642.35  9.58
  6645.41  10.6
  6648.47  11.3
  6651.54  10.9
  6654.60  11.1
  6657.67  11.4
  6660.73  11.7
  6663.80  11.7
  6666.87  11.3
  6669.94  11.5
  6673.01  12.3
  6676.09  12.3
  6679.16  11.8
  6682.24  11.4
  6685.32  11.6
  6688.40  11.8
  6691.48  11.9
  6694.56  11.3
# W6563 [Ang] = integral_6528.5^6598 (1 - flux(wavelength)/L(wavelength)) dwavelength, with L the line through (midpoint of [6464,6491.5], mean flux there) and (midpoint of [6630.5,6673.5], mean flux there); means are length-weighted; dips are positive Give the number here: -3.6 Ang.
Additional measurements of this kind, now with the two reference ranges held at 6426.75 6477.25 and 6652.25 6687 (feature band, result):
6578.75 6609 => 0.3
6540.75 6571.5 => -0.3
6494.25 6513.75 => 1.1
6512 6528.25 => -0.3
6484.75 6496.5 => 1.2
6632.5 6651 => 1.5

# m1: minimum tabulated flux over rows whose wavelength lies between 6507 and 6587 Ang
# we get 11.4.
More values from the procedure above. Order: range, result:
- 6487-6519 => 10.3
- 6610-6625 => 10.9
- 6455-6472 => 11.6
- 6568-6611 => 11.1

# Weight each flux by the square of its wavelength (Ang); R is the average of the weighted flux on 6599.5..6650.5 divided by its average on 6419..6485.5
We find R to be 0.96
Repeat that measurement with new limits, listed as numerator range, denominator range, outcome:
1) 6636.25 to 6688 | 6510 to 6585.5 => 0.97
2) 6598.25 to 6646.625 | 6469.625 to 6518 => 1.00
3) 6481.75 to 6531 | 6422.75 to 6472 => 0.96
